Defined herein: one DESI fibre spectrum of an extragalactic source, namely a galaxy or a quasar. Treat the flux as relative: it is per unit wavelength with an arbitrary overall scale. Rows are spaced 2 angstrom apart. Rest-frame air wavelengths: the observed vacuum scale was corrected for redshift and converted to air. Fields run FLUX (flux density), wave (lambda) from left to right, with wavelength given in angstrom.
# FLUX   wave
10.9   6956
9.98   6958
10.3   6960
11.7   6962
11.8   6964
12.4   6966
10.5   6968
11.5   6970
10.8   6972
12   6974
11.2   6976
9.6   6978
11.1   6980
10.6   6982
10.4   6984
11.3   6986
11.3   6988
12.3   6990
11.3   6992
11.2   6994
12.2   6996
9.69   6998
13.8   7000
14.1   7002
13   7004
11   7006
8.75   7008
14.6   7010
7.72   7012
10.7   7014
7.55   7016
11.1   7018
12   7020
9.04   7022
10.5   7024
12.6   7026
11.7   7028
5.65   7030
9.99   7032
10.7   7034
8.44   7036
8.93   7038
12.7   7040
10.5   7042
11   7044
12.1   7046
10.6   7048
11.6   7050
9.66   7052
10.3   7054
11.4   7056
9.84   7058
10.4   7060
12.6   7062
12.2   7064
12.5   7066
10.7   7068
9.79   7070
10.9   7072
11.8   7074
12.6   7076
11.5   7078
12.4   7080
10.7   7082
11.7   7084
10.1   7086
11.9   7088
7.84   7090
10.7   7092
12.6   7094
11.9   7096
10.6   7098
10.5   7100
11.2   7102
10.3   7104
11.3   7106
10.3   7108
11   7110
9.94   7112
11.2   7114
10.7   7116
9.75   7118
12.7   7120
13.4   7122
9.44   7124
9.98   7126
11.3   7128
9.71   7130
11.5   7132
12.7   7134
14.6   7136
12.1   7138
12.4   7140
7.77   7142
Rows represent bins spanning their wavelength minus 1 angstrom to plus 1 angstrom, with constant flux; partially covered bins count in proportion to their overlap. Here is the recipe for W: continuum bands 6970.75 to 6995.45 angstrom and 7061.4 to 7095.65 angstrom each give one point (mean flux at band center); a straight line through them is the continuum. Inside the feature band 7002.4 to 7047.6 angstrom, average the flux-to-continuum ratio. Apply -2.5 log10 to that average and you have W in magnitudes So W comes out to 0.069 mag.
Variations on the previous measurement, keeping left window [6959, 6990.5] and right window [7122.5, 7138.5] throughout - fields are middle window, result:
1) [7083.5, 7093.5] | 0.088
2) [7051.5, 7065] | 0.035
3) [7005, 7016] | 0.095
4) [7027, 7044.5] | 0.138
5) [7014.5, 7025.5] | 0.108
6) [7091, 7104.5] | 0.024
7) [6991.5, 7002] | -0.065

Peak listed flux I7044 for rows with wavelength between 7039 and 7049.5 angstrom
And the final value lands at 12.7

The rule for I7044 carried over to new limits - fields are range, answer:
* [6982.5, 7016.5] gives 14.6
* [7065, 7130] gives 13.4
